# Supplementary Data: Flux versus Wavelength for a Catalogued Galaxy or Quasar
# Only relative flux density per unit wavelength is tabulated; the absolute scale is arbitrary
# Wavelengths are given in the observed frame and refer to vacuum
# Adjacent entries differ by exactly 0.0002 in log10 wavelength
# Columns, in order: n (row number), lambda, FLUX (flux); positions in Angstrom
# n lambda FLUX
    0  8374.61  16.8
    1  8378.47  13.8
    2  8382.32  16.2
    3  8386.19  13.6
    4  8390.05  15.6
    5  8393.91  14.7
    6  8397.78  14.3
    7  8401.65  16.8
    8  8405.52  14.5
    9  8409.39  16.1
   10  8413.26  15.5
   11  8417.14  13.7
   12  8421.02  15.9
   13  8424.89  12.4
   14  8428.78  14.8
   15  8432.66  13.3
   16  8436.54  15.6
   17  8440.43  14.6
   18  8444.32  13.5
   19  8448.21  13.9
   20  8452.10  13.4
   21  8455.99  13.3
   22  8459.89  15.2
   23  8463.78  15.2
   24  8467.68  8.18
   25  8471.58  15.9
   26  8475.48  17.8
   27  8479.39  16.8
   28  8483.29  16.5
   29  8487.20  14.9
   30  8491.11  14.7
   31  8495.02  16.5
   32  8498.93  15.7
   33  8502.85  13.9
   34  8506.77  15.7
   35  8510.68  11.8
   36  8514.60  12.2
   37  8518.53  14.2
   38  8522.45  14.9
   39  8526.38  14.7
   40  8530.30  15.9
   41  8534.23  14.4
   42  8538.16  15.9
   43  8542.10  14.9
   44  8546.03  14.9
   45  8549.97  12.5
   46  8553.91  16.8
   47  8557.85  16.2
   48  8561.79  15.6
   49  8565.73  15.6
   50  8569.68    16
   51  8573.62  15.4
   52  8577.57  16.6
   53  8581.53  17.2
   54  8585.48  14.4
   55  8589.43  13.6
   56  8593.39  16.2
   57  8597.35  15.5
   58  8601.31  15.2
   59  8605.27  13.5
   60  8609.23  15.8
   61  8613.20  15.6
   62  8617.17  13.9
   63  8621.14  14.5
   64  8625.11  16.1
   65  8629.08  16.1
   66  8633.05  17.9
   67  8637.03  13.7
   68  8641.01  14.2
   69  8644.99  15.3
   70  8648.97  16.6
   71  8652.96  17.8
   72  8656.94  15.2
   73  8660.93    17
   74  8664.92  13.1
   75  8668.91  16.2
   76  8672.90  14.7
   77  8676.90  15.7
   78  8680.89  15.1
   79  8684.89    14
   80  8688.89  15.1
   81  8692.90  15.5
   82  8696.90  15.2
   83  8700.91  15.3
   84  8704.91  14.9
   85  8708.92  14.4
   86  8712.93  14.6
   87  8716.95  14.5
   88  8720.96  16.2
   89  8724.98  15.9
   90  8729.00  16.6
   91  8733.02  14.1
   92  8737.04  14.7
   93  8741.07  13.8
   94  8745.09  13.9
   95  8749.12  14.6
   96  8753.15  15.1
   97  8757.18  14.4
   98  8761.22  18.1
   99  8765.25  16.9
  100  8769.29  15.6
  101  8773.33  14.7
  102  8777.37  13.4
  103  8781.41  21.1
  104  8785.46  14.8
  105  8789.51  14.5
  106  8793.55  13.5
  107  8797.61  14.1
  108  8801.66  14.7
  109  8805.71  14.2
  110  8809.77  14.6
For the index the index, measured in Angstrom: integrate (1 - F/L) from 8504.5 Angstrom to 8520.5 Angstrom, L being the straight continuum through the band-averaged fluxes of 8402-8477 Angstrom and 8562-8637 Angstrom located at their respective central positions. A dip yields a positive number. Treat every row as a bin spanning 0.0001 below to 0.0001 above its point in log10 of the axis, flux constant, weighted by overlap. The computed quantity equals 1.5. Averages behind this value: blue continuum 14.4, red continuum 15.5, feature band 13.5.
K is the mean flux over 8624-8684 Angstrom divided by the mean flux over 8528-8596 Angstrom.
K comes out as 1.01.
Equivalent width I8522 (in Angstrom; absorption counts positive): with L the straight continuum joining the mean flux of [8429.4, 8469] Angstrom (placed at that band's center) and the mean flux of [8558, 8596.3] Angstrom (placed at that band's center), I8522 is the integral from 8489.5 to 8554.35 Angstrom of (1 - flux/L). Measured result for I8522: 0.8 Angstrom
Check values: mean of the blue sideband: 13.7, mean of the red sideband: 15.6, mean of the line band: 14.6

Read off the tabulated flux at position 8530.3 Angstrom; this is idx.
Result 15.9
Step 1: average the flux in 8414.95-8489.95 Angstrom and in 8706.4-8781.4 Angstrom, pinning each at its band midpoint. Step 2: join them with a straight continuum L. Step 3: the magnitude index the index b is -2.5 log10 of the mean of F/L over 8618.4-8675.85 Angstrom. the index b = -0.04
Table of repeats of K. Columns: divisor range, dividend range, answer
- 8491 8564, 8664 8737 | 1.02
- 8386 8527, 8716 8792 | 1.06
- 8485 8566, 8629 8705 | 1.04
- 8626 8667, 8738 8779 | 0.96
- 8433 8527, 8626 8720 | 1.06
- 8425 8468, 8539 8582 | 1.12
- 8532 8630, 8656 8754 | 0.98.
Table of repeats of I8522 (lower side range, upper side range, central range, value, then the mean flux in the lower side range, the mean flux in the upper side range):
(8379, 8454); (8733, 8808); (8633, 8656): -1.2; 14.6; 15.1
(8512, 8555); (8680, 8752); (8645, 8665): -1.8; 14.6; 14.9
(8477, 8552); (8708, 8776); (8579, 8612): -0.6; 14.8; 15.2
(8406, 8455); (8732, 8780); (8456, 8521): -0.7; 14.4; 15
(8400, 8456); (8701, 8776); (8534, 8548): -0.3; 14.5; 15.2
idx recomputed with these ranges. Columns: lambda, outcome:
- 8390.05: 15.6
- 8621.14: 14.5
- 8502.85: 13.9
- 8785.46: 14.8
